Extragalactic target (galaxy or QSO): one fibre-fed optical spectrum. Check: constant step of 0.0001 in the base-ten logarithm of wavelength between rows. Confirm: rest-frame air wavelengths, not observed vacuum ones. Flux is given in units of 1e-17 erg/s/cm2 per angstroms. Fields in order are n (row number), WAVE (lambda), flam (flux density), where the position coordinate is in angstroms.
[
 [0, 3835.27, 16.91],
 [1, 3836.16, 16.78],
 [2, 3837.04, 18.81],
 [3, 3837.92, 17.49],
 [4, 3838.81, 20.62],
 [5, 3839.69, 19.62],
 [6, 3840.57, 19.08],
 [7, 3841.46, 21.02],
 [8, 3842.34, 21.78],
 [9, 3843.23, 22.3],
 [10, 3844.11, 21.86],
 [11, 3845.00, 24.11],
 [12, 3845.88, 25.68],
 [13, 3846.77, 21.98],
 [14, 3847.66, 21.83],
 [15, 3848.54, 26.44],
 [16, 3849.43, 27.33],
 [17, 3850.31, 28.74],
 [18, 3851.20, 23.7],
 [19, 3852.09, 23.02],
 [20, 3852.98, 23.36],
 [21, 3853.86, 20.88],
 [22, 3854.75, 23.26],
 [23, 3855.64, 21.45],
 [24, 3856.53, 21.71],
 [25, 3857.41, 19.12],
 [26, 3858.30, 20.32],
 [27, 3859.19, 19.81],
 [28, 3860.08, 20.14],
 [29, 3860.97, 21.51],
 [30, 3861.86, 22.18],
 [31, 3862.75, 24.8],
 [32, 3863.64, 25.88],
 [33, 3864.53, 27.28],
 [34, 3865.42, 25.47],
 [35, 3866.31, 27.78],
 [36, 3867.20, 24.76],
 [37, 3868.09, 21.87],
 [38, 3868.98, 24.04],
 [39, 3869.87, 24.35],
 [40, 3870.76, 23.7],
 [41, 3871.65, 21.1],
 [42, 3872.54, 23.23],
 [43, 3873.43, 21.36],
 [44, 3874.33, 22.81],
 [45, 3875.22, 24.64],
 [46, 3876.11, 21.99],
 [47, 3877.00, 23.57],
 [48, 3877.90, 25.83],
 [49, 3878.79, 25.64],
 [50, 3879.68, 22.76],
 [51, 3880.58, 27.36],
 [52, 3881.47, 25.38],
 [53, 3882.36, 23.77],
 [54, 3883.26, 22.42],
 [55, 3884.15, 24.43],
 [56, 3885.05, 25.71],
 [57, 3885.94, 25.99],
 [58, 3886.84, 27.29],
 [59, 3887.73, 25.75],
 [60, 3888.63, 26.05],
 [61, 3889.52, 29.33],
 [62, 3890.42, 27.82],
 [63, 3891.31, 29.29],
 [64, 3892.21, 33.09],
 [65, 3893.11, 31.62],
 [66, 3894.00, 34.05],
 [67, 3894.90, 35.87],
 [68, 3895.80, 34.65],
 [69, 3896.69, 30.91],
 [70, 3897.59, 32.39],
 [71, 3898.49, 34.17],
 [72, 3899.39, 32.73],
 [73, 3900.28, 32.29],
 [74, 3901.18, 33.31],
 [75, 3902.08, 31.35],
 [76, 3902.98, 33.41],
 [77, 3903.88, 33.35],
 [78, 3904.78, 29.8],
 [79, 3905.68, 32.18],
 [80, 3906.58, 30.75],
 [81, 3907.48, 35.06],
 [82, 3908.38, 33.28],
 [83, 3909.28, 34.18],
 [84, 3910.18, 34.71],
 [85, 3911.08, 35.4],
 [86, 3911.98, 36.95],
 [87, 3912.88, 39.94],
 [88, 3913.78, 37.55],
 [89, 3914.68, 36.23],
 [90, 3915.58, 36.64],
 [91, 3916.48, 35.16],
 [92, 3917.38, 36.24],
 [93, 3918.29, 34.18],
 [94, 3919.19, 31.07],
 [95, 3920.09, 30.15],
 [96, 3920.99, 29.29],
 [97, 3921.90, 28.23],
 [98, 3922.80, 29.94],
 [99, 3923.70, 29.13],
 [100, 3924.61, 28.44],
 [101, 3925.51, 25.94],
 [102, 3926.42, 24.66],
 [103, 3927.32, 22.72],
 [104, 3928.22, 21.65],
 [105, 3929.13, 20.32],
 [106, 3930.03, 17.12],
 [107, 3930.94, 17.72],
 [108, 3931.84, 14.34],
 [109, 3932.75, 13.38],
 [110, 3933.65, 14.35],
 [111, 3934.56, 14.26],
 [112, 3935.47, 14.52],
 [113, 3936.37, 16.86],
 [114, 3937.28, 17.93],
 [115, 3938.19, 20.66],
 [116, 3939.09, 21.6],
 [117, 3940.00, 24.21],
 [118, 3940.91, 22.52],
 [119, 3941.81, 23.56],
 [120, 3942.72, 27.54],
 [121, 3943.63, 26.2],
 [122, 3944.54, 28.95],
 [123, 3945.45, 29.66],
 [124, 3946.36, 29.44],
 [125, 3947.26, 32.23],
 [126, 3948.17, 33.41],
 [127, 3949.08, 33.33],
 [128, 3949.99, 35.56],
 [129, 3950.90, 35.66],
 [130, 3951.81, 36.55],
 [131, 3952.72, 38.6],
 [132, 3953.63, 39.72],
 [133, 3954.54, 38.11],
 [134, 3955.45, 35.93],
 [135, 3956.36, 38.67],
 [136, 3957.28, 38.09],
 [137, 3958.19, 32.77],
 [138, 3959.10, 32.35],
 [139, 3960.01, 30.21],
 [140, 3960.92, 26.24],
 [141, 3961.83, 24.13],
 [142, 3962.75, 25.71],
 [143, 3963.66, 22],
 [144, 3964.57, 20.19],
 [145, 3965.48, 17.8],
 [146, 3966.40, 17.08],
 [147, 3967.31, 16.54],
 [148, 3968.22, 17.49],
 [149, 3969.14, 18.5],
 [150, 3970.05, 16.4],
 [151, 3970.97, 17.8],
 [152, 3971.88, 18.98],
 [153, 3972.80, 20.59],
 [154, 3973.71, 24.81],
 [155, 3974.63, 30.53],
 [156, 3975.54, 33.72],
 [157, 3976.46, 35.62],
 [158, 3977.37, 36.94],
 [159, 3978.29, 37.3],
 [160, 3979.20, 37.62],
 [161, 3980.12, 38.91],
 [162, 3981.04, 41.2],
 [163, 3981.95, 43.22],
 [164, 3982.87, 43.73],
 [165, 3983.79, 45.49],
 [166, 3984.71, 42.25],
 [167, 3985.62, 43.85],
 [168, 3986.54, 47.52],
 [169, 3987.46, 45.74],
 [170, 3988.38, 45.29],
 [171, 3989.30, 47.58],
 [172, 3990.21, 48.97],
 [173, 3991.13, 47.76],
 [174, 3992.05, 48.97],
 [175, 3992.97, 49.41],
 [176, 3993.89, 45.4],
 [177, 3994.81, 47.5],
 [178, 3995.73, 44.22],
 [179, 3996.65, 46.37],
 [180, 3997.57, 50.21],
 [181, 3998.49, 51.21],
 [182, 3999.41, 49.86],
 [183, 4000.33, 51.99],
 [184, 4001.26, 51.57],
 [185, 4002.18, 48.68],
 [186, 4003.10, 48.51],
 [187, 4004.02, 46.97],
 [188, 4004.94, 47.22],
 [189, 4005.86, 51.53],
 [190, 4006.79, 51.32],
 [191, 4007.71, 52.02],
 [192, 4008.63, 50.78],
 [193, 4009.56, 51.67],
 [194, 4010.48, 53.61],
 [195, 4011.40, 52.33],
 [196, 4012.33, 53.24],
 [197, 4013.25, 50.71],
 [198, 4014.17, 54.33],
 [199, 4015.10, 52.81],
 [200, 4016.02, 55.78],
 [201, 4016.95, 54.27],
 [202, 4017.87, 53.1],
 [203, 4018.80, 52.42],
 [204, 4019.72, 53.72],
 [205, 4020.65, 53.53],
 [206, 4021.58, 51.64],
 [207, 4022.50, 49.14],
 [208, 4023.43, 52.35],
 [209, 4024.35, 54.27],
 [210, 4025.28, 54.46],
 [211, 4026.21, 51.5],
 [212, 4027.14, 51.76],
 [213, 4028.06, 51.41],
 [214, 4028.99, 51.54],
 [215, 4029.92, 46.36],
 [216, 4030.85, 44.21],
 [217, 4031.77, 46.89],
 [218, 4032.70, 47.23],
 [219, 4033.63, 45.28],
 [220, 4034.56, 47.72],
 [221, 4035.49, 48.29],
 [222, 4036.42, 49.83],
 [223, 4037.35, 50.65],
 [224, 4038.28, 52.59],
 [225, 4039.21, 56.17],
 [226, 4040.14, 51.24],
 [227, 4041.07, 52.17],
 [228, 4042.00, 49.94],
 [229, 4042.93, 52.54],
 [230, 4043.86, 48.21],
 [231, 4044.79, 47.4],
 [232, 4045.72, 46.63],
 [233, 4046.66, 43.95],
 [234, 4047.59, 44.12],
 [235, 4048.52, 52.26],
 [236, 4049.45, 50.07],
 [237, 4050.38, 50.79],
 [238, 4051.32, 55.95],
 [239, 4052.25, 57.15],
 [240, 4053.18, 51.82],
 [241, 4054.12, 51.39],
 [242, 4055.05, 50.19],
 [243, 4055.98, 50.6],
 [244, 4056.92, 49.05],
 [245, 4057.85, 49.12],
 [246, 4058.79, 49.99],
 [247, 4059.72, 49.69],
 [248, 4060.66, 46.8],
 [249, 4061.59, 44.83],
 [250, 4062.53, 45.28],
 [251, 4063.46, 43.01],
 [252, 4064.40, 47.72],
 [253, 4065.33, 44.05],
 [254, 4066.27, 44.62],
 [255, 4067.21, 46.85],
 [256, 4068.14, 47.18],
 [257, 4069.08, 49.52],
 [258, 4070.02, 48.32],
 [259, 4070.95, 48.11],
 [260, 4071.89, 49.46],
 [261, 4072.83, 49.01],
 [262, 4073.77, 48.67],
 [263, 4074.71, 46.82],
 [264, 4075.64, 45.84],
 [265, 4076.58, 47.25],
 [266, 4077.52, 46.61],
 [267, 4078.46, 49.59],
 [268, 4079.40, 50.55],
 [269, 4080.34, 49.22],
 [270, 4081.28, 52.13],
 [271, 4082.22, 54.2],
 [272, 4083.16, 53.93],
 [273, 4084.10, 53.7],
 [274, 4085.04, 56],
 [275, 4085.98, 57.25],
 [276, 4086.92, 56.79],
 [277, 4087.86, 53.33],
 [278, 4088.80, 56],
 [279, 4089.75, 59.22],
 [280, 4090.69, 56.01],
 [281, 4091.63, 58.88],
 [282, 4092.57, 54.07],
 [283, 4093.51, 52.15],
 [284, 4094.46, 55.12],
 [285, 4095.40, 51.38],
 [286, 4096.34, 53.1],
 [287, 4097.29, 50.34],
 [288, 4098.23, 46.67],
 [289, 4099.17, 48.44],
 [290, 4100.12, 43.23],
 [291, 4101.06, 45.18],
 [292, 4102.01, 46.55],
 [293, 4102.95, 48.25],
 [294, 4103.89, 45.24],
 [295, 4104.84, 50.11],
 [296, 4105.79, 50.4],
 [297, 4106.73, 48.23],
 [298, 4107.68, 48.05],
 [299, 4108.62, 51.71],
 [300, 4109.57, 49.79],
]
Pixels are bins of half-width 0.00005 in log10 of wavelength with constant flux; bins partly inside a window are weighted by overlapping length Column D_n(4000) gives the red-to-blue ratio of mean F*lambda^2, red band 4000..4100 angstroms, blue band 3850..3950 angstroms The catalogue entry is 2.04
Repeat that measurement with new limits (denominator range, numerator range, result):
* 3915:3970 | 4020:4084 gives 1.97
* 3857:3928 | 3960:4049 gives 1.63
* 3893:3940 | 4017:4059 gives 1.88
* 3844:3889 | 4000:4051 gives 2.30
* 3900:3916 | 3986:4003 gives 1.47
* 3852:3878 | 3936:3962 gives 1.37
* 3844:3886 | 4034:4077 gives 2.28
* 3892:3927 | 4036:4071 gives 1.62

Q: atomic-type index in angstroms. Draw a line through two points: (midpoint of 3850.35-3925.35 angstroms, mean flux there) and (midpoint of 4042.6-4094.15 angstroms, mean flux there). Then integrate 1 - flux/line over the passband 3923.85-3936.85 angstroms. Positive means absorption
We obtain 5.5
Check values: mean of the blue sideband 28.1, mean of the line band 19.2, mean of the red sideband 50.3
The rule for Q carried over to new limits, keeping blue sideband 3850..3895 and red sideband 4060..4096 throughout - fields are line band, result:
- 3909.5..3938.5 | 4.1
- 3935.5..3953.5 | 3.1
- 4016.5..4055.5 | -4.7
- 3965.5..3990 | 3.3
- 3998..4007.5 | -2.0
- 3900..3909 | -1.2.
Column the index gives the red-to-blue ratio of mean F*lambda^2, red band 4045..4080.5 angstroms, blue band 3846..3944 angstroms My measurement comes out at 1.99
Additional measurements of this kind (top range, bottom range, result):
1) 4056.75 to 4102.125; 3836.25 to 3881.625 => 2.43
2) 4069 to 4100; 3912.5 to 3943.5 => 2.22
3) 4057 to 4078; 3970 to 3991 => 1.32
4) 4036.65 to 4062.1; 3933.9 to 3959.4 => 1.81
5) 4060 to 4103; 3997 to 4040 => 1.01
